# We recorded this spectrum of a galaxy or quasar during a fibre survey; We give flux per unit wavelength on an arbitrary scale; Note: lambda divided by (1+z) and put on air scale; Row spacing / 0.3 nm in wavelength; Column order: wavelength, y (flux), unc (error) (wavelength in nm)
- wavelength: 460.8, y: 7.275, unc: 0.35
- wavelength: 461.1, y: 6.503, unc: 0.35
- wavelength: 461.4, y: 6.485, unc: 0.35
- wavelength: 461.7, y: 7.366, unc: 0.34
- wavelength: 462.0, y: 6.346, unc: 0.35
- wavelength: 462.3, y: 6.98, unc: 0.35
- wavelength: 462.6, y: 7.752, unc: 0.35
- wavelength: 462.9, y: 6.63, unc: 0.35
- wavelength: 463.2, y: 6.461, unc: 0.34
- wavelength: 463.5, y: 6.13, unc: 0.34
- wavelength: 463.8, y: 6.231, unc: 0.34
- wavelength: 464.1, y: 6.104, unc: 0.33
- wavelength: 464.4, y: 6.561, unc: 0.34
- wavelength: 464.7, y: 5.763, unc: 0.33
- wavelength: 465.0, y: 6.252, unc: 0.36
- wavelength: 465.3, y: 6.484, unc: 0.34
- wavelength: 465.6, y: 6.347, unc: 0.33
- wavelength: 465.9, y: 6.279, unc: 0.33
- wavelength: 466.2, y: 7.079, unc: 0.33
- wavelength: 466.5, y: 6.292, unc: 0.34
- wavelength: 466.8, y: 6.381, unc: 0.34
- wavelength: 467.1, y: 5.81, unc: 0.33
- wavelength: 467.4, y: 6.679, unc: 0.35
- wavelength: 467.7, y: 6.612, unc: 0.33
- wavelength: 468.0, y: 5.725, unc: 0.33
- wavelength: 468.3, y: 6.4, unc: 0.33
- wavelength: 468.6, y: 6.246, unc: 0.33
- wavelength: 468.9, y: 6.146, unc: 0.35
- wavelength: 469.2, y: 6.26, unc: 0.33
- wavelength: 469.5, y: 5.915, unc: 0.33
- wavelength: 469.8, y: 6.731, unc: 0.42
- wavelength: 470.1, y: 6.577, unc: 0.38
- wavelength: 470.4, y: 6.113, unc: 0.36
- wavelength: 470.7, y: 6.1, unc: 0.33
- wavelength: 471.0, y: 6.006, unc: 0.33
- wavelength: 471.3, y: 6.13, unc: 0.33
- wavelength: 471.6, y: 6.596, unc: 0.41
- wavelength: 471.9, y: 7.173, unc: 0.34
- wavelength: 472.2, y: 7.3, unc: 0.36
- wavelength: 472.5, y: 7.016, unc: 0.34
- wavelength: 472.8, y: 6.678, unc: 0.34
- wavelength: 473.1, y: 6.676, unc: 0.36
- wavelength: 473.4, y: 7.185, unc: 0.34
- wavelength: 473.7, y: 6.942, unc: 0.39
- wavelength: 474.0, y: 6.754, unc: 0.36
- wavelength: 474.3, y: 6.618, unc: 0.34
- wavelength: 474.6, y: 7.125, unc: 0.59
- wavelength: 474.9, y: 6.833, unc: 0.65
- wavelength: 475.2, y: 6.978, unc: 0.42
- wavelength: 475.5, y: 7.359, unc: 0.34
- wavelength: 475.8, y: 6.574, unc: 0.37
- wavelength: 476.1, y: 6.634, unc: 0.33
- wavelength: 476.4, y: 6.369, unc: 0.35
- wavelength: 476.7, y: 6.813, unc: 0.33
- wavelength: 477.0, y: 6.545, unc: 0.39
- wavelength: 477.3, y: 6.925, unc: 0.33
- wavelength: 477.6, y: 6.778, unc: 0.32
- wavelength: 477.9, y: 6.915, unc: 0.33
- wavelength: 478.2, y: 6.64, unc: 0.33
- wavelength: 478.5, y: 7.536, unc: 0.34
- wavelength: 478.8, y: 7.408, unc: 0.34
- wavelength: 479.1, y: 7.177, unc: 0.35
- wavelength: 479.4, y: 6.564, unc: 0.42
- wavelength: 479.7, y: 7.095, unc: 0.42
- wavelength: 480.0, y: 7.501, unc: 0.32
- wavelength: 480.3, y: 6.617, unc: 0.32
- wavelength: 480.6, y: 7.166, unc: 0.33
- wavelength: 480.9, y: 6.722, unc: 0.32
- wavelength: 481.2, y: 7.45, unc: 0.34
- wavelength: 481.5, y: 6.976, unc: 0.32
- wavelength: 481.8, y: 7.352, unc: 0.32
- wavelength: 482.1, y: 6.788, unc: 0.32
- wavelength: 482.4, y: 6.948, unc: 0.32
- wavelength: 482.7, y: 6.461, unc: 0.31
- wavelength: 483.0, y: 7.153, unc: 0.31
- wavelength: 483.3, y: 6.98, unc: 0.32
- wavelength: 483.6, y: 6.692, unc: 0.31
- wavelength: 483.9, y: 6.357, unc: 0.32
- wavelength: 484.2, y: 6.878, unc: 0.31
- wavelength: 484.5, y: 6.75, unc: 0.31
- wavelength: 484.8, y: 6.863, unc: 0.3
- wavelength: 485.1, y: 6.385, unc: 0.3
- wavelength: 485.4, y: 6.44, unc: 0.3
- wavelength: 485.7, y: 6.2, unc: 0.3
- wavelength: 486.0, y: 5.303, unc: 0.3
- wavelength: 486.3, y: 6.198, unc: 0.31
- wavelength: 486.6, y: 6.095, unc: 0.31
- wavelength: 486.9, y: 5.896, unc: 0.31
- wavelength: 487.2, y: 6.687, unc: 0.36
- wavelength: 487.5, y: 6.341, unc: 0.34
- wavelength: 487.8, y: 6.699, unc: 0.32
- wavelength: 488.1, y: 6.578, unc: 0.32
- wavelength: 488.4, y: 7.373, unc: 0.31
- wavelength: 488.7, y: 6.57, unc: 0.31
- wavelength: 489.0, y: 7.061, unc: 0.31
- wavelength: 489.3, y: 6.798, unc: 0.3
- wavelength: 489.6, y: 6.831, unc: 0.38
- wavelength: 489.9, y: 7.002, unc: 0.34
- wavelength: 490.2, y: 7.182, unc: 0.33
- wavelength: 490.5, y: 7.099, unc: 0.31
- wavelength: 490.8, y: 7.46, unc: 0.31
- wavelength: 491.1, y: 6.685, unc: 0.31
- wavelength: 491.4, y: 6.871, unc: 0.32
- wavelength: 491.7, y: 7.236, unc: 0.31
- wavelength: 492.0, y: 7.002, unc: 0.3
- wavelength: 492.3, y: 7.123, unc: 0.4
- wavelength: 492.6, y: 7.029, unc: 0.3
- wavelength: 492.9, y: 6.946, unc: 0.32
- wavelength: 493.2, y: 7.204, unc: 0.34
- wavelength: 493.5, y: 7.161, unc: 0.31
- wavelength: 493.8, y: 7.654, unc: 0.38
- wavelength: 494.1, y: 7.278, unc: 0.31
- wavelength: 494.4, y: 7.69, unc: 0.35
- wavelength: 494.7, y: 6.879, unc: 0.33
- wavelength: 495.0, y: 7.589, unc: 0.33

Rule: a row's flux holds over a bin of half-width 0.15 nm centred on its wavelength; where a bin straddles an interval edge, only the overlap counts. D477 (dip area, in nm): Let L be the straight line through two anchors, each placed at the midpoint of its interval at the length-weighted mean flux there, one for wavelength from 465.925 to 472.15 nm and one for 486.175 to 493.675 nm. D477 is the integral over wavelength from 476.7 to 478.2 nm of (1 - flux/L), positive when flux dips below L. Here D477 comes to -0.05 nm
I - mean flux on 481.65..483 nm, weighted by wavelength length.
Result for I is 6.92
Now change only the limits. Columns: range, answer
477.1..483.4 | 7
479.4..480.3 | 7.06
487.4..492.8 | 6.95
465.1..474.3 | 6.49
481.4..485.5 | 6.79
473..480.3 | 6.91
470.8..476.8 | 6.78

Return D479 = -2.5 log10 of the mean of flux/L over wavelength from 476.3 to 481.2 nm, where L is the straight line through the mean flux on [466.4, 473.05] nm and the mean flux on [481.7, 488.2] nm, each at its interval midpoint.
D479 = -0.07 mag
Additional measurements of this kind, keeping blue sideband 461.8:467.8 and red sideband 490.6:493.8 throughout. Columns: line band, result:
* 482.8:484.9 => 0.017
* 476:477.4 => 0.015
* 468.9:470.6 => 0.048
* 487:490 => 0.038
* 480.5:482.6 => -0.029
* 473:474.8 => -0.034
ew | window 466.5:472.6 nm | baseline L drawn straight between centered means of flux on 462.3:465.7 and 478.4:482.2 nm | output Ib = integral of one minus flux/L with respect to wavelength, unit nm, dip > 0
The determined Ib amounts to 0.26 nm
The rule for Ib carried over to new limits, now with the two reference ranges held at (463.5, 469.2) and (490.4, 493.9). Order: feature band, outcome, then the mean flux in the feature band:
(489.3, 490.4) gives 0.010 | 6.98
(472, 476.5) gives -0.229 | 6.88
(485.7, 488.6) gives 0.254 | 6.35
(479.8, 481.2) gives -0.064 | 7.05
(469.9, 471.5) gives 0.054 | 6.22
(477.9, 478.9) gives -0.070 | 7.14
